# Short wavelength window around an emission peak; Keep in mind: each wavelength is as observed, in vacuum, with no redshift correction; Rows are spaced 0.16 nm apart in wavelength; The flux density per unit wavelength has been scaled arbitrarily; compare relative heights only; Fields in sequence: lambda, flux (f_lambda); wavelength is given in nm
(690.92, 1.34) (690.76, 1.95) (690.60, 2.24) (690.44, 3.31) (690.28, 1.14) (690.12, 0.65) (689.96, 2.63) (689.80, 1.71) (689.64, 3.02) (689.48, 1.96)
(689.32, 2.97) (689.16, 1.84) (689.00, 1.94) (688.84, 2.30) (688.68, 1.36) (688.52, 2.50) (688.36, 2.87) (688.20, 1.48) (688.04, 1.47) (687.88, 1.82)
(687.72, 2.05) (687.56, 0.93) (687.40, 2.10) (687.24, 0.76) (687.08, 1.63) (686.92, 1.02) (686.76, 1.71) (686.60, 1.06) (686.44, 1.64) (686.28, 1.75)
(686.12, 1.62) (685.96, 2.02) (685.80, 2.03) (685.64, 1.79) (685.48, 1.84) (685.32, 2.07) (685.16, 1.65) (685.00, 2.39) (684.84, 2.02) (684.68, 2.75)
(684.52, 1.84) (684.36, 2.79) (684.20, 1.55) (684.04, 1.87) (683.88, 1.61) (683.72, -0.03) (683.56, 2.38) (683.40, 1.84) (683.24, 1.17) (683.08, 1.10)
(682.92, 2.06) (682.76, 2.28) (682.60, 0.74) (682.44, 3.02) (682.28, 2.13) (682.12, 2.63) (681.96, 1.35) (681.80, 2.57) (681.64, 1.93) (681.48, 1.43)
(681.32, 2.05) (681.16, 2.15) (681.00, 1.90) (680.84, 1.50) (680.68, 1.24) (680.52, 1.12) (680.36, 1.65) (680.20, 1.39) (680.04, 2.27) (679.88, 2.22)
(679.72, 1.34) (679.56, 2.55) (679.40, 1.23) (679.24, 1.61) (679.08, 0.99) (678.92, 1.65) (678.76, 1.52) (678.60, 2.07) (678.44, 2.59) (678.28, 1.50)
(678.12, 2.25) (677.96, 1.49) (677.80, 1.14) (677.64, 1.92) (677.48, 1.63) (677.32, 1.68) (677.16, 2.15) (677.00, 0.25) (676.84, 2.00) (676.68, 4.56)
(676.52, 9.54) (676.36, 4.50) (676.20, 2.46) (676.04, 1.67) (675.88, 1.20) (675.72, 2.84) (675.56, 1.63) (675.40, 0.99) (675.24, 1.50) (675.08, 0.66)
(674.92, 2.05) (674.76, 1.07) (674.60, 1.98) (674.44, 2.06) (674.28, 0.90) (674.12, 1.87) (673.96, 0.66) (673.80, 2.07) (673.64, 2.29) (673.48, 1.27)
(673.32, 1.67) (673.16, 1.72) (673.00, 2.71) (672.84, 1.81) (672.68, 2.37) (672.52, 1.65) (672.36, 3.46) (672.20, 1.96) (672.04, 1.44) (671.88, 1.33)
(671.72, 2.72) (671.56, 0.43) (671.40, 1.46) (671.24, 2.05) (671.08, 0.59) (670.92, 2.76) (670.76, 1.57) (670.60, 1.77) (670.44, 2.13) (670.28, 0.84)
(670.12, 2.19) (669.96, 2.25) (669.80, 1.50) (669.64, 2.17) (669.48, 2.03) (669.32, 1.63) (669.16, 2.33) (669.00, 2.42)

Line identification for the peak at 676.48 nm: Hgamma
